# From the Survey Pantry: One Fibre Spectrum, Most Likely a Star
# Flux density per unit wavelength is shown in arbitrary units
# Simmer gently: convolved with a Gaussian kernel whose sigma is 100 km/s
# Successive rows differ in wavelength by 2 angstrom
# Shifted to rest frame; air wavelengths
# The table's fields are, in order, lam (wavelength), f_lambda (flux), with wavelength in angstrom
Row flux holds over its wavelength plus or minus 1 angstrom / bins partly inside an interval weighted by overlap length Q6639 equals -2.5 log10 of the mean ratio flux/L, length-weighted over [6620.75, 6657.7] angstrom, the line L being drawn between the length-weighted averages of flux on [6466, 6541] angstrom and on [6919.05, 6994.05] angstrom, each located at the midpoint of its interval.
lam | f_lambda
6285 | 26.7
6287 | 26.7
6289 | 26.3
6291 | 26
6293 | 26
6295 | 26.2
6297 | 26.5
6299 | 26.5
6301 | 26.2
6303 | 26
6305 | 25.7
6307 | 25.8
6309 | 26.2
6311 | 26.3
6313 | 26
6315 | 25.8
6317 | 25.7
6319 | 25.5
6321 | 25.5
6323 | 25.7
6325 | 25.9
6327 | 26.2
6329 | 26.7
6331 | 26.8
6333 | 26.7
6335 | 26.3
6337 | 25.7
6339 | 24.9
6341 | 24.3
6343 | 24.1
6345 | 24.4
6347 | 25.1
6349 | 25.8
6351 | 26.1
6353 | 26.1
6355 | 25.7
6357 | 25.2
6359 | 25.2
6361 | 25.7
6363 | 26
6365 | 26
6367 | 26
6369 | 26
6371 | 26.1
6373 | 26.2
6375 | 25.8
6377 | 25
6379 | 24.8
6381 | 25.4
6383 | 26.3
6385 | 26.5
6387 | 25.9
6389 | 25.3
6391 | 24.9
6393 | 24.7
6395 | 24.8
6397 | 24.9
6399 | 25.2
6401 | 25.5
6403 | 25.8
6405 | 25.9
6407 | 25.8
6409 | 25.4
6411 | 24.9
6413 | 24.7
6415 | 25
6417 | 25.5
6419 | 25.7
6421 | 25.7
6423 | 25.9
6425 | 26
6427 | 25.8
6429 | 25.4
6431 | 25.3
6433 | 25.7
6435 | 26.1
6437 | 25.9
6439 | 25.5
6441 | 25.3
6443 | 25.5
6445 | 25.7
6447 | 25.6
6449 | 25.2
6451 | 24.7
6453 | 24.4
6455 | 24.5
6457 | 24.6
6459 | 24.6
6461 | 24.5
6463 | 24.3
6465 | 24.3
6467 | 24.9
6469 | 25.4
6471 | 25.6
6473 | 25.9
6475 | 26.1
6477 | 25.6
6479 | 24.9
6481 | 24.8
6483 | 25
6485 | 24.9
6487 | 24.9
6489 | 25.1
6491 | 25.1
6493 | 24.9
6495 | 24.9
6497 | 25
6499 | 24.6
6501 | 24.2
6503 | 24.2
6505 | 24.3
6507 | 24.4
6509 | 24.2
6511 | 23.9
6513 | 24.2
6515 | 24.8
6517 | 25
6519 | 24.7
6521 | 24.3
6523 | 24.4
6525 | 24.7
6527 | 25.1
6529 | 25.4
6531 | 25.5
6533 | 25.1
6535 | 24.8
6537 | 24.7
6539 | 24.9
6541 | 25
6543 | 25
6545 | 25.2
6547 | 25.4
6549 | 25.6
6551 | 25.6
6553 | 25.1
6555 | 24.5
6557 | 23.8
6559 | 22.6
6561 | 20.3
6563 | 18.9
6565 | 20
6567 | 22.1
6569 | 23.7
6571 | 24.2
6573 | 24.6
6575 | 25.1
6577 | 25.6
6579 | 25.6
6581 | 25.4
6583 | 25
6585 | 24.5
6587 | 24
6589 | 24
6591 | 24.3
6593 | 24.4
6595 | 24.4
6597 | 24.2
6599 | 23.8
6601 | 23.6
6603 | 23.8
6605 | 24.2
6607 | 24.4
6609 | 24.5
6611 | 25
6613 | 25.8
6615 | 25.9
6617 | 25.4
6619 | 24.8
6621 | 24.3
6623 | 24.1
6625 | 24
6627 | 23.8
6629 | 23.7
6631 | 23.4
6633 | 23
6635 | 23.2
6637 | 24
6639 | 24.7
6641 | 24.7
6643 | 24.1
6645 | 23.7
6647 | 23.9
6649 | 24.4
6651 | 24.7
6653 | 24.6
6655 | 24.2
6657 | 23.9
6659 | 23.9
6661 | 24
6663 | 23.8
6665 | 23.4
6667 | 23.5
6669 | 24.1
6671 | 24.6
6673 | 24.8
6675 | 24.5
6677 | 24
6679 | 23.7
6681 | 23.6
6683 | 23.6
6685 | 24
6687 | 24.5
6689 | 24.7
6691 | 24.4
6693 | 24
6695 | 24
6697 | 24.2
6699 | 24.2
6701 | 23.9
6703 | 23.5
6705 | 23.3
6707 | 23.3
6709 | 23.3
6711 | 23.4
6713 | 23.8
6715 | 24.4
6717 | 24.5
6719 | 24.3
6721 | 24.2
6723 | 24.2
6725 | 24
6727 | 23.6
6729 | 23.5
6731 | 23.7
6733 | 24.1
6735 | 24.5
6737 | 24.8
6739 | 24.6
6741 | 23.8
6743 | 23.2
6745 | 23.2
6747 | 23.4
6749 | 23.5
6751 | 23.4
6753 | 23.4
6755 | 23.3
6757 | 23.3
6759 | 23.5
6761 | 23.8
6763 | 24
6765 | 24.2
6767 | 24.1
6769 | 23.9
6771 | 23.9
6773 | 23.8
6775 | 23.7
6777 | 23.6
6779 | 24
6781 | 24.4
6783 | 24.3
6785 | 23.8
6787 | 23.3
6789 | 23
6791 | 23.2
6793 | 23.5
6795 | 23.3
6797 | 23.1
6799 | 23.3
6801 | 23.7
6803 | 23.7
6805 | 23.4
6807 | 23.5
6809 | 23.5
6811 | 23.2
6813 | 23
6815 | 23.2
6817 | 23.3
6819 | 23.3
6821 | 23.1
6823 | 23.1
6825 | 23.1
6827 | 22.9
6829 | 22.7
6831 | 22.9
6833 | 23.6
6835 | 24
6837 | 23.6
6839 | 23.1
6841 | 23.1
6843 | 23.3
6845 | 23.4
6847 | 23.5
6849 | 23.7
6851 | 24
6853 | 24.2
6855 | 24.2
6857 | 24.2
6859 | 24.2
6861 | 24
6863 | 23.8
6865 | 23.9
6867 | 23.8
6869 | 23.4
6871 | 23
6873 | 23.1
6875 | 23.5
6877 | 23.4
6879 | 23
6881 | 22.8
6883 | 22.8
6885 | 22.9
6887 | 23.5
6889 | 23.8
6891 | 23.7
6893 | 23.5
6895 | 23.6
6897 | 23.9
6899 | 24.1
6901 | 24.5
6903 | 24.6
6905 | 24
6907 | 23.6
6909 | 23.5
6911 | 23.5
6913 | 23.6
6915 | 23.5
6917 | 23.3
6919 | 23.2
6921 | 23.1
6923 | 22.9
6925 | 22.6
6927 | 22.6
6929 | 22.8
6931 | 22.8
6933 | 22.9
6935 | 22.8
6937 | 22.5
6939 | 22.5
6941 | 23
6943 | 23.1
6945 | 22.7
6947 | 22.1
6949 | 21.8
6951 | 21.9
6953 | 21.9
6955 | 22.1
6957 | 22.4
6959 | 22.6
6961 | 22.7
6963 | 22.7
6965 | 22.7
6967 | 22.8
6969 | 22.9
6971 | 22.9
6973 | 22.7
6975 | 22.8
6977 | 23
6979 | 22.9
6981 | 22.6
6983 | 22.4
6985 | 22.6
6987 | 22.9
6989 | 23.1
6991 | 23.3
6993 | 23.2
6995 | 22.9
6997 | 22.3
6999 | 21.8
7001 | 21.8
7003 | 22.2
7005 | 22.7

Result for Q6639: 0.009 mag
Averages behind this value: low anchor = 24.9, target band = 24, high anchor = 22.7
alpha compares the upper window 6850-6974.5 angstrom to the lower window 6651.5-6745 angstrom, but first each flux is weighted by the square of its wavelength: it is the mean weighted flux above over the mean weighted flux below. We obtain 1.03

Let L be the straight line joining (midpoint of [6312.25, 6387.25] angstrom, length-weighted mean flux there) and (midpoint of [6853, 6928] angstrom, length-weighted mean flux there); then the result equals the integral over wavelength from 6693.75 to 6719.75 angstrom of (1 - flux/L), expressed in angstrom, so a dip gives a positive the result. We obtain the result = 0.5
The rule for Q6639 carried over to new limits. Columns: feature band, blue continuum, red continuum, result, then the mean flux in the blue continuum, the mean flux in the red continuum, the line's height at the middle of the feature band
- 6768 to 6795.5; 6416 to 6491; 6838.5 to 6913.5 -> 0.01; 25.3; 23.6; 24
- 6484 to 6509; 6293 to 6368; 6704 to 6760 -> 0.01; 25.8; 23.8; 25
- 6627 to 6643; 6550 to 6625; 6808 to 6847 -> 0.00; 24.1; 23.2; 23.9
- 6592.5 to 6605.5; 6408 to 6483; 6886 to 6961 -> 0.02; 25.3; 23.1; 24.6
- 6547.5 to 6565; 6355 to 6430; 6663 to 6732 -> 0.07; 25.5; 24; 24.7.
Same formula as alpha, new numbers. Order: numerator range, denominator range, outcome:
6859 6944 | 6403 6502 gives 1.06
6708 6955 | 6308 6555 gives 1.05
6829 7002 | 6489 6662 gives 1.05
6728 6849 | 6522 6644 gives 1.03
